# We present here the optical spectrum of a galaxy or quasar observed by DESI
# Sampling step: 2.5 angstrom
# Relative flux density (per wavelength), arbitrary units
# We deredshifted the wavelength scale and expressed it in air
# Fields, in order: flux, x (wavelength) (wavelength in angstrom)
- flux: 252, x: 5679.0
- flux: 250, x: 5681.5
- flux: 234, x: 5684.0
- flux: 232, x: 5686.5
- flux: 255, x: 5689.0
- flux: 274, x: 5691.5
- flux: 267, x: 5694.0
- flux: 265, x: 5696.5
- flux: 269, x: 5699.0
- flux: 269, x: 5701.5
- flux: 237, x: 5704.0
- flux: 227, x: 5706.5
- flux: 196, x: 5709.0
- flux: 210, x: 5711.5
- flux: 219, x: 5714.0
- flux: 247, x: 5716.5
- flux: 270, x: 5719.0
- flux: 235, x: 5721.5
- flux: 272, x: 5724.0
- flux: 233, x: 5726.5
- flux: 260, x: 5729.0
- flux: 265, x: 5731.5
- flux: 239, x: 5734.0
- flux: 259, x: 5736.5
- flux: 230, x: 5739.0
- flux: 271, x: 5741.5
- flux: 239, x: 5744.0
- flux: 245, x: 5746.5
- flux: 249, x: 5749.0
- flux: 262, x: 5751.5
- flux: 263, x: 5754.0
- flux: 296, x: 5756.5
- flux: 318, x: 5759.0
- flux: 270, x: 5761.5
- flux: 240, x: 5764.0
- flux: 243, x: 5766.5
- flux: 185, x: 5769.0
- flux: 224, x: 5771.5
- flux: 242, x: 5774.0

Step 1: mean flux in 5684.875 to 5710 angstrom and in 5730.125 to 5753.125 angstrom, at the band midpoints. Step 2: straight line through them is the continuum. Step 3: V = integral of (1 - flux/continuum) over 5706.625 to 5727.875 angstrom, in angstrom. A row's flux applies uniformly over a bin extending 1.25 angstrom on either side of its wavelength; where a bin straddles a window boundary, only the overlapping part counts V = 1.3 angstrom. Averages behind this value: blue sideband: 249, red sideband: 251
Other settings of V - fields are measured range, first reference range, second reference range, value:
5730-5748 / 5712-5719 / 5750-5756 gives 0.4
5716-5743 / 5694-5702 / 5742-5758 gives 1.1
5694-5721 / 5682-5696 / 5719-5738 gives 1.2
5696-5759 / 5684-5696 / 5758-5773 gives 0.0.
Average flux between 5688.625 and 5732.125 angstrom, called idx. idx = 248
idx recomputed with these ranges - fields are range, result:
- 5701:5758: 248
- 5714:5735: 251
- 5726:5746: 250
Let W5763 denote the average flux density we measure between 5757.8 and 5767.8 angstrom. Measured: 267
